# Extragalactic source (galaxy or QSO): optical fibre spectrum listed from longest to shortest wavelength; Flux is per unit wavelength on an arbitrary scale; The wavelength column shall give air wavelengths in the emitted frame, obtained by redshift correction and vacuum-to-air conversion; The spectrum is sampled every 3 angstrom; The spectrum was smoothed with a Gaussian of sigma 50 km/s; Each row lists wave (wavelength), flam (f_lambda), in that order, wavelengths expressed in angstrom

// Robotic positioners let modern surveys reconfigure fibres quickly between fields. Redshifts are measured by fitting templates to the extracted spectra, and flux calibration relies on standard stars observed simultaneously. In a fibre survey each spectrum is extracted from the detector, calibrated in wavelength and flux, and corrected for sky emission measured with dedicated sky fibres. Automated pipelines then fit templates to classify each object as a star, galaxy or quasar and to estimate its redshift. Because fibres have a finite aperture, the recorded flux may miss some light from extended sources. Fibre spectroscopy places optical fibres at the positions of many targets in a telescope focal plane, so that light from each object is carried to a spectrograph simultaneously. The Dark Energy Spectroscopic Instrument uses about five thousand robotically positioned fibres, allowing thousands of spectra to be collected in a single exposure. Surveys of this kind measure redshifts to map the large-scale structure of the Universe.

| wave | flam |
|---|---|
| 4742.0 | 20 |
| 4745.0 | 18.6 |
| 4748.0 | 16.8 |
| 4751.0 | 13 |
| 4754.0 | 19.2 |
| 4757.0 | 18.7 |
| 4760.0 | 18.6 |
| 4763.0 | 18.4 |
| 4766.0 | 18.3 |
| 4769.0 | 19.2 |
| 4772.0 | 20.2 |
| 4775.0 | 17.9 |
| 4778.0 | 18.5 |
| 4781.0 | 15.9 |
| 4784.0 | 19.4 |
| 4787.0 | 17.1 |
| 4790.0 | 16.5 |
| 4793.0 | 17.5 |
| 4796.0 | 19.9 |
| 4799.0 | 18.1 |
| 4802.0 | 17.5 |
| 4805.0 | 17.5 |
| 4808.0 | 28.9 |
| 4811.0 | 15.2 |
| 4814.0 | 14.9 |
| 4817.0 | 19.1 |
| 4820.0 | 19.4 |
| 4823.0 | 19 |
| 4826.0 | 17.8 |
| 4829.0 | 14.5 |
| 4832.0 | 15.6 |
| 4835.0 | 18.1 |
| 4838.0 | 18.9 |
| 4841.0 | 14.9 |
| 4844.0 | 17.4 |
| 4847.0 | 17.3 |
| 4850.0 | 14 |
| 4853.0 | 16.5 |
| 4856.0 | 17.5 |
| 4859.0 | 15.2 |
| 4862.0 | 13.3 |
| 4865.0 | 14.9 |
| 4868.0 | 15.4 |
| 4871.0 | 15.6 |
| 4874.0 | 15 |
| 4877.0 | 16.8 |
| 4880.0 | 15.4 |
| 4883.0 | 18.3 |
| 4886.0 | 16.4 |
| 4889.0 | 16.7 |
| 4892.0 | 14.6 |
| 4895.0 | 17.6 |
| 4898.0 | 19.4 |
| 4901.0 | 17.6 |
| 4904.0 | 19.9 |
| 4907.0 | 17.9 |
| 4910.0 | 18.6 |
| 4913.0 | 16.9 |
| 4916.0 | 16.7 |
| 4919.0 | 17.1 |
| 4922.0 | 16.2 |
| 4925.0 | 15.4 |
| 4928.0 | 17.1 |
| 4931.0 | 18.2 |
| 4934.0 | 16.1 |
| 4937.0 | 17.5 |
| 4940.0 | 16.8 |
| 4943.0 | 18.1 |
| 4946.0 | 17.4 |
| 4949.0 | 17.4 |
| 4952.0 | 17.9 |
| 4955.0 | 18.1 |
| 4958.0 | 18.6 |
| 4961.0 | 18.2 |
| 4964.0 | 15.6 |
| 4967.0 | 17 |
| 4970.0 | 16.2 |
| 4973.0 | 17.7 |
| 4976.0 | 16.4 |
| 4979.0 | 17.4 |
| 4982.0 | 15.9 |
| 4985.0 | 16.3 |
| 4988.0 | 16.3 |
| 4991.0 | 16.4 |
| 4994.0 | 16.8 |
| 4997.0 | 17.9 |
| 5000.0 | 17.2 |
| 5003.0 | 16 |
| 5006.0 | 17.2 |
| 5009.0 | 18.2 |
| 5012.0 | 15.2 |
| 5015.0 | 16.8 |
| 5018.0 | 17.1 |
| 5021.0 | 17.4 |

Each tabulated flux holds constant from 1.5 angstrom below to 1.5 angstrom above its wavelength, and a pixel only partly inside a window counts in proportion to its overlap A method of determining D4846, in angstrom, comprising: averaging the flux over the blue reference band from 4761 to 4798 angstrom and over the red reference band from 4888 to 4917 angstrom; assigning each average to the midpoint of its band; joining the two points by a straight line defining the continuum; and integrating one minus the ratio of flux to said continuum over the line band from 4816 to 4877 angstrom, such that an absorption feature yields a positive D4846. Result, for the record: 4.9 angstrom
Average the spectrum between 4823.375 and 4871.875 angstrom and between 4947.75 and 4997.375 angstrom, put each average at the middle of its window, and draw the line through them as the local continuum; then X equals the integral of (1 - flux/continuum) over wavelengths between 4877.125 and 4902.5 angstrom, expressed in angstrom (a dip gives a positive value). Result -0.8 angstrom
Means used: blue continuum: 16.1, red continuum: 17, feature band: 17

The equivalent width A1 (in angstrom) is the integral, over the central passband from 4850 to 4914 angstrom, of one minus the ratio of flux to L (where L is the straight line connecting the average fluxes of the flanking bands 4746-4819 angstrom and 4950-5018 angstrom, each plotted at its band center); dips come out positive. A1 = 3.7 angstrom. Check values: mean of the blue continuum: 18.2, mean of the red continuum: 17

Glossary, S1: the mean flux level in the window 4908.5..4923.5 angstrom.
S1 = 17.1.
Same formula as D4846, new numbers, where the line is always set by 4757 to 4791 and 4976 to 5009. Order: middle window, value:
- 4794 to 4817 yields -1.05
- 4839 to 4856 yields 1.45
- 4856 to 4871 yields 2.19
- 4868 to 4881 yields 1.40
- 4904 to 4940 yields 0.18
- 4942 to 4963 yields -1.04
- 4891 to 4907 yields -0.48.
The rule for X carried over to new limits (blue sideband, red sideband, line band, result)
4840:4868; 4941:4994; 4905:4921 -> -1.0 angstrom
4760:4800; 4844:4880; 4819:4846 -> -1.1 angstrom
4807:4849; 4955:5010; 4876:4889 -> 0.6 angstrom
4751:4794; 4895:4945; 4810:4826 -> 0.2 angstrom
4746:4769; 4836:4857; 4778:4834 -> -2.8 angstrom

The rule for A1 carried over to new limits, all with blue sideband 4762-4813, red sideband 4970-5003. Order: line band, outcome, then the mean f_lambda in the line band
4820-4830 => 0.35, 17.6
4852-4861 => 0.86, 16.2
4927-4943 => 0.00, 17.2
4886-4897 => 0.73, 16.5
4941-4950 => -0.25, 17.6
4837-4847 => 0.58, 17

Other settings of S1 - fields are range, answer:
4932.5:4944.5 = 17.1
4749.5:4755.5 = 16.1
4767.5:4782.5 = 18.3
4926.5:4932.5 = 17.7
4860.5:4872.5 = 14.8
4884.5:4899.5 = 16.9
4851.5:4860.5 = 16.4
